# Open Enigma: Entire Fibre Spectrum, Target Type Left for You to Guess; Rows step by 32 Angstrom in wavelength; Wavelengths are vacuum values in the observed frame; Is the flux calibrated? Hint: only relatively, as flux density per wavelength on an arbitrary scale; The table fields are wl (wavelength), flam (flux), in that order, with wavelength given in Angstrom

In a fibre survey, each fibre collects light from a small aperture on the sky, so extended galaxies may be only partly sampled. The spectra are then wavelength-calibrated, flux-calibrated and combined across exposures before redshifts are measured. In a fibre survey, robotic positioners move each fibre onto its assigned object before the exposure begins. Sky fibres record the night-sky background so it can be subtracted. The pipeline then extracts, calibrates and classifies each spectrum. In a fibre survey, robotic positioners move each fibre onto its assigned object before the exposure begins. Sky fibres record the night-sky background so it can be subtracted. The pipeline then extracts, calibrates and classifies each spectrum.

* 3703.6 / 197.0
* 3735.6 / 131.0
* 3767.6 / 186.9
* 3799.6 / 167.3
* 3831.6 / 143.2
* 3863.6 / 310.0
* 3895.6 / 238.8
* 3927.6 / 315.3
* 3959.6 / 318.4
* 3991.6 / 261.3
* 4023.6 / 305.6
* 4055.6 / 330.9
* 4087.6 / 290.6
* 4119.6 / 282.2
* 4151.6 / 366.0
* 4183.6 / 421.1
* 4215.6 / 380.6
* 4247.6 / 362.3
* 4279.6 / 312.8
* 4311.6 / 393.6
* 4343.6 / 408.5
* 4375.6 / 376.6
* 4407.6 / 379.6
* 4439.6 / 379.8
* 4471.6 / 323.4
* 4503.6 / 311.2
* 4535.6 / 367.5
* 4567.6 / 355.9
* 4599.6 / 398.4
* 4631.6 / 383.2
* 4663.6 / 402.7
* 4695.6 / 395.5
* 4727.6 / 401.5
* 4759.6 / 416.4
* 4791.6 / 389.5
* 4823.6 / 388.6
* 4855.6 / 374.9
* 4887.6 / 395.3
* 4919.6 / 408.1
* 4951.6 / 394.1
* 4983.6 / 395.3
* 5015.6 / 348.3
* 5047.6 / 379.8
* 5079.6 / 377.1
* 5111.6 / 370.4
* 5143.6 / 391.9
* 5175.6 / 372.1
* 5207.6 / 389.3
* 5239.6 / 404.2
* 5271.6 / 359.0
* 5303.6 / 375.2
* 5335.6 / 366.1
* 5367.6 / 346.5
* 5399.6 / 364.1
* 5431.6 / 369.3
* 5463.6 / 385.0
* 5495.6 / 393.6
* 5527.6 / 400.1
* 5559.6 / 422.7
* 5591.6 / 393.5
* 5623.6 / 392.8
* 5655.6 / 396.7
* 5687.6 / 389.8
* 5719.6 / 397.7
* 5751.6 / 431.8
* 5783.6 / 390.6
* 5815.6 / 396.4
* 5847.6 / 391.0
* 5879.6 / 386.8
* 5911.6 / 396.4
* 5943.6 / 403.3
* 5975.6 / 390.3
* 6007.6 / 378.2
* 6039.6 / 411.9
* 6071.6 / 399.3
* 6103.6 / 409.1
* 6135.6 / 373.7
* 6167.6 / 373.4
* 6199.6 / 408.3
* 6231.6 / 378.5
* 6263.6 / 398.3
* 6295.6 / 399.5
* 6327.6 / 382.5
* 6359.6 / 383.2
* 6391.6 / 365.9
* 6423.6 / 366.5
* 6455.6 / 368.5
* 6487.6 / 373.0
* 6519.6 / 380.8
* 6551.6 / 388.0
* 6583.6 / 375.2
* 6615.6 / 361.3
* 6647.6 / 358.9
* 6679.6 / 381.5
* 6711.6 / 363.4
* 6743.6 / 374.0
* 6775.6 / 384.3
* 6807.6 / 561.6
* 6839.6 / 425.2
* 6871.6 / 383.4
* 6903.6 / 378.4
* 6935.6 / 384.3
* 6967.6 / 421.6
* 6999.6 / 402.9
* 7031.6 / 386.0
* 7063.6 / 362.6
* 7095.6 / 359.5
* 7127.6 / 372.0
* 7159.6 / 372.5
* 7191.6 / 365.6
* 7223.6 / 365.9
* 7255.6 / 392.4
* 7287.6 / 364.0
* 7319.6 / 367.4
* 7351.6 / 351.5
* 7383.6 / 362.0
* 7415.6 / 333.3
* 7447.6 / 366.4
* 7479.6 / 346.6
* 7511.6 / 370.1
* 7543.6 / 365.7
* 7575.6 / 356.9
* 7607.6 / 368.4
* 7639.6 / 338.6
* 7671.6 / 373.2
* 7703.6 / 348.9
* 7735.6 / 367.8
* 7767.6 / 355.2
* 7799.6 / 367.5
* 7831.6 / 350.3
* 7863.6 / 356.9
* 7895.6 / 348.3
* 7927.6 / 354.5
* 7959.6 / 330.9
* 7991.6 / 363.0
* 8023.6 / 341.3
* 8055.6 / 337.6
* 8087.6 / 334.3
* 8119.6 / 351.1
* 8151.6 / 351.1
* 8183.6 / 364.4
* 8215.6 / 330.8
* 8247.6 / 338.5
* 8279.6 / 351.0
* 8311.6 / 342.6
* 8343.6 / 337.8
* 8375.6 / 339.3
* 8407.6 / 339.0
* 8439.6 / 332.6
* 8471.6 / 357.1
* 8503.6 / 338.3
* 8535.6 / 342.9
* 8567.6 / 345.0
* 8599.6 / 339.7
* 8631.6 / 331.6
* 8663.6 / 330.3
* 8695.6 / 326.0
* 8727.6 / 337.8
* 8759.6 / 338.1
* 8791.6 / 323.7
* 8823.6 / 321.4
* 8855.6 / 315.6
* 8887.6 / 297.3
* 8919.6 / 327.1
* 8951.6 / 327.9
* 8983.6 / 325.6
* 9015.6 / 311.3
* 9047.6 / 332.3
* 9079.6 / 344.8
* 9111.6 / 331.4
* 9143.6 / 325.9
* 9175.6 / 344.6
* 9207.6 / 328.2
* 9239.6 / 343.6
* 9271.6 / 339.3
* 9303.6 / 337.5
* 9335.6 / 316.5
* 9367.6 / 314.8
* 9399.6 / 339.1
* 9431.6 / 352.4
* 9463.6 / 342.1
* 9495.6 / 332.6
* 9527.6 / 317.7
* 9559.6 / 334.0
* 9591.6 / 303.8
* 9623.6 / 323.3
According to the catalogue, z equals 0.04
